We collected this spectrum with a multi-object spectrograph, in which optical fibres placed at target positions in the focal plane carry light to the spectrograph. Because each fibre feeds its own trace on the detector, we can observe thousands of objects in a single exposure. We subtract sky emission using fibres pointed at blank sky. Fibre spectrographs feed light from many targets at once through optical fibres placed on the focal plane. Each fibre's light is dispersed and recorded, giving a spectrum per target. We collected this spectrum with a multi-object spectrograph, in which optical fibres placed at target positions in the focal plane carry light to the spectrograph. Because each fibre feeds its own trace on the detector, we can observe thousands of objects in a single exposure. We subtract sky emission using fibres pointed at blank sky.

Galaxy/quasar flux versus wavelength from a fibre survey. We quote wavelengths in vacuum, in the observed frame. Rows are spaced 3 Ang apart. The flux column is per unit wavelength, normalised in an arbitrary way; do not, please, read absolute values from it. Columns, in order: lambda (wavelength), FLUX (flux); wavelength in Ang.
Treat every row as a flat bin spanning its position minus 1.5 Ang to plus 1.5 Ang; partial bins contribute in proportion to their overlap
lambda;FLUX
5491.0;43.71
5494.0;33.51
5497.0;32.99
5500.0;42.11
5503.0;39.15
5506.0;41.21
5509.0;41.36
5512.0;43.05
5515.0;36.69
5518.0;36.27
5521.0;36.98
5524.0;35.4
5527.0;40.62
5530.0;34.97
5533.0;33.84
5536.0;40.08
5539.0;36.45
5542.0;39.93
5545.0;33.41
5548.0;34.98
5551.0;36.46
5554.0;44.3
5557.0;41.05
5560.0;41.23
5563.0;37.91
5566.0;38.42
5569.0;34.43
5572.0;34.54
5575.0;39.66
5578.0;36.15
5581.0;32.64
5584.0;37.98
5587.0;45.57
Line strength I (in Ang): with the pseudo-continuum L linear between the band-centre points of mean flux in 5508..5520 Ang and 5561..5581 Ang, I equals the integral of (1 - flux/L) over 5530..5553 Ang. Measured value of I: 0.9 Ang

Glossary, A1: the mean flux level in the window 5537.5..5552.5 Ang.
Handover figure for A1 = 36.2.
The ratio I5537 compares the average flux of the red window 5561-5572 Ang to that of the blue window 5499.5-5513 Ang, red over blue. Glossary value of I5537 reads 0.89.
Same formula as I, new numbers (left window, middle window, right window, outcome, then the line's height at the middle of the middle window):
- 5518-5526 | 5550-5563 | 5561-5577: -1.3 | 36.9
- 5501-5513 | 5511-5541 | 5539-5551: 1.0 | 38.7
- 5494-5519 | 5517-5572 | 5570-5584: -0.4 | 37.3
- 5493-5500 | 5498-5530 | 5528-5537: -2.9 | 35.7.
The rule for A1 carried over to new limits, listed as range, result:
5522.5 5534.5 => 36.2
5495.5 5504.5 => 38.1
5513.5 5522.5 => 36.6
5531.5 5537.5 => 37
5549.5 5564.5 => 40.2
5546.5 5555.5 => 38.6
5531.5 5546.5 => 36.7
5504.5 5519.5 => 39.7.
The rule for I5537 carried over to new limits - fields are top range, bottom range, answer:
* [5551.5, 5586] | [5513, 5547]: 1.03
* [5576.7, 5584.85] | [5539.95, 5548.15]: 0.97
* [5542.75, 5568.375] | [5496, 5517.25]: 0.97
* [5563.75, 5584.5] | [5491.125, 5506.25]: 0.95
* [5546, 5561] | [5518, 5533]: 1.07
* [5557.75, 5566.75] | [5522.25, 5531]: 1.06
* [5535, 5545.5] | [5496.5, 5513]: 0.94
